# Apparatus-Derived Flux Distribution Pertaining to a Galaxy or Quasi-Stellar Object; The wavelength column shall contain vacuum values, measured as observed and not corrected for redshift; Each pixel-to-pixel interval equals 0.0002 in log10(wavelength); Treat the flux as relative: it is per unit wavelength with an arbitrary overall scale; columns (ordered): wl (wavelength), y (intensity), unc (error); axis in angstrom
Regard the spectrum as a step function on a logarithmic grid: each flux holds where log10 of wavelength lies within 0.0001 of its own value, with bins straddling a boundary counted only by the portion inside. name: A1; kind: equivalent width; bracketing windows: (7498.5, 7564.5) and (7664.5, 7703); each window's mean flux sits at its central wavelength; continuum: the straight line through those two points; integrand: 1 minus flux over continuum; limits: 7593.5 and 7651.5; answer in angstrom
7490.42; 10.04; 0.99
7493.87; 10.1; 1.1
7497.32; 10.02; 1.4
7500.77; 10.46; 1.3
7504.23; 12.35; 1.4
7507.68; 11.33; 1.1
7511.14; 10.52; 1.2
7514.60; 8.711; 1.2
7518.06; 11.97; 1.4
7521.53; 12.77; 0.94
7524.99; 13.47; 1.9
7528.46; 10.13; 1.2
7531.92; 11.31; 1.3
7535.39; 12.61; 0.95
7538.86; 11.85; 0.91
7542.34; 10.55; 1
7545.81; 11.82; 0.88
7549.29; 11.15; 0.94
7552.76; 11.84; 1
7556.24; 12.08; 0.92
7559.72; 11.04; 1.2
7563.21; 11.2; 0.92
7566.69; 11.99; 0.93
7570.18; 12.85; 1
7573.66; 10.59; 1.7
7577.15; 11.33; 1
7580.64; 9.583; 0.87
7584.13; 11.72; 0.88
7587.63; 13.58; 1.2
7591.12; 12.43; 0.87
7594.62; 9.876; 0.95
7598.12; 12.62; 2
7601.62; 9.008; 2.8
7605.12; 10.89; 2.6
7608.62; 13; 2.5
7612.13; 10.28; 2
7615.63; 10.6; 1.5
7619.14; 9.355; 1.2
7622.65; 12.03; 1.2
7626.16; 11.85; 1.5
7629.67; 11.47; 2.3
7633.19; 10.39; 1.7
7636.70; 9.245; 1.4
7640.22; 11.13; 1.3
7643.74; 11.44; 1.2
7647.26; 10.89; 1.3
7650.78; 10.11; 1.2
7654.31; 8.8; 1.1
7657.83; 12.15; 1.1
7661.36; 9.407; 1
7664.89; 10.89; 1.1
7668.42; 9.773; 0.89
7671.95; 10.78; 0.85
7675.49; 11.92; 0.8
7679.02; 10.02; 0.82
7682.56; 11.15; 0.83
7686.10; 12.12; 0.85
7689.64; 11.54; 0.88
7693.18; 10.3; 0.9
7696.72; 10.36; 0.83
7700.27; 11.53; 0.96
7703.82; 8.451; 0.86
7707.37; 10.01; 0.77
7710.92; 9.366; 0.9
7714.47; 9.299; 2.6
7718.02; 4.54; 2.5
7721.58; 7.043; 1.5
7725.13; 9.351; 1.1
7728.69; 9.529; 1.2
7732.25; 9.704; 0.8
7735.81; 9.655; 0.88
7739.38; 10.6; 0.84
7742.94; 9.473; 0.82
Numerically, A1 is 1.3 angstrom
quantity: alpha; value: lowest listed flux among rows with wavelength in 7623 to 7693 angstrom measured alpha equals 8.8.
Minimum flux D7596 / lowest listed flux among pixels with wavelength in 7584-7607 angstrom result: 9.008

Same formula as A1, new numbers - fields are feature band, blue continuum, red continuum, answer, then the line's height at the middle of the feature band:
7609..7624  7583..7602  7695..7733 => 0.6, 11.2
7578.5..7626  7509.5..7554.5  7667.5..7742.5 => -1.7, 10.8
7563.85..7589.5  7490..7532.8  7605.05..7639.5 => -1.6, 11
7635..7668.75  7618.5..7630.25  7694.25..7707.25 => 1.5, 10.9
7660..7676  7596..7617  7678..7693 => 1.0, 11.1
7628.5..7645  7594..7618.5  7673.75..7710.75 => 0.2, 10.8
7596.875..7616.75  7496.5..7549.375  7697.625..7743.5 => -1.2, 10.4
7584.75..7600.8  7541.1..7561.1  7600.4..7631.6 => -1.1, 11.1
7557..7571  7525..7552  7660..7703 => -0.4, 11.4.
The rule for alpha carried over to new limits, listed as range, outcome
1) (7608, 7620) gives 9.355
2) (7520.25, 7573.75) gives 10.13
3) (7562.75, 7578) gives 10.59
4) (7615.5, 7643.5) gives 9.245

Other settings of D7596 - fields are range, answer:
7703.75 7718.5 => 4.54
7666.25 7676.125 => 9.773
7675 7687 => 10.02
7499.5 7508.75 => 10.46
